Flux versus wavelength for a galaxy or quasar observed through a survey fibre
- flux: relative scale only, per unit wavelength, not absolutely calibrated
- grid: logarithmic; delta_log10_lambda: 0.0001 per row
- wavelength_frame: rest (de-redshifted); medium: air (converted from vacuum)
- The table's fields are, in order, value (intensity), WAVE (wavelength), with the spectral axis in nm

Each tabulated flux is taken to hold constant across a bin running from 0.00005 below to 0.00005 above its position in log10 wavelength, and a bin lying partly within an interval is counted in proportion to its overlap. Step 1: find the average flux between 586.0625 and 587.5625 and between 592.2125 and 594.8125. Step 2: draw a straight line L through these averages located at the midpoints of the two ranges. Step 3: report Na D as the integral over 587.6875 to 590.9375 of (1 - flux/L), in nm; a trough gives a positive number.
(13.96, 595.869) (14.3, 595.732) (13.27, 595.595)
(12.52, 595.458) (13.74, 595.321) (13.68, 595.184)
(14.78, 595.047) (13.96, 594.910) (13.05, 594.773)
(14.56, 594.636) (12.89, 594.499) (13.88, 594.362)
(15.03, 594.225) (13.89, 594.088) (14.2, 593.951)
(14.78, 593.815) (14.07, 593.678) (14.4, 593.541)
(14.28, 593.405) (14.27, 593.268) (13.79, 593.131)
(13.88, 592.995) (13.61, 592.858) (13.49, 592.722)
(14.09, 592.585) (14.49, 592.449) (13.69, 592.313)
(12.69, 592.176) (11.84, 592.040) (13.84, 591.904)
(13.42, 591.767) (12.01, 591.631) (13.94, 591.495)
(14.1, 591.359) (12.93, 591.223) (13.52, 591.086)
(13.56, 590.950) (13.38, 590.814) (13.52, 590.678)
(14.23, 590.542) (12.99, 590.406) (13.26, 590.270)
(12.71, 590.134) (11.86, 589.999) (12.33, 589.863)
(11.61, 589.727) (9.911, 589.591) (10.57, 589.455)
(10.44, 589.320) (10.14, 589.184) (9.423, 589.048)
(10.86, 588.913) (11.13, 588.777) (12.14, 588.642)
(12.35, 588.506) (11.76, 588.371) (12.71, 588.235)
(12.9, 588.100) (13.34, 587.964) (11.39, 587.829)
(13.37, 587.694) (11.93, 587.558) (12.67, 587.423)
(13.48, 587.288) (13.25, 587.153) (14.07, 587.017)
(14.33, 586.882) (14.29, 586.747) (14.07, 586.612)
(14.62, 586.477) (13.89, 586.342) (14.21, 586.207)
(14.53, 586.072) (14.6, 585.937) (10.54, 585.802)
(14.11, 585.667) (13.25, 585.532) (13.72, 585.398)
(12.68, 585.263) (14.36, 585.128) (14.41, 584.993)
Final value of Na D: 0.44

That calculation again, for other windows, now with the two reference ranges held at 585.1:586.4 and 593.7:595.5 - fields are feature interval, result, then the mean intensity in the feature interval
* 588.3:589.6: 0.26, 10.9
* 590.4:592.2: 0.06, 13.3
